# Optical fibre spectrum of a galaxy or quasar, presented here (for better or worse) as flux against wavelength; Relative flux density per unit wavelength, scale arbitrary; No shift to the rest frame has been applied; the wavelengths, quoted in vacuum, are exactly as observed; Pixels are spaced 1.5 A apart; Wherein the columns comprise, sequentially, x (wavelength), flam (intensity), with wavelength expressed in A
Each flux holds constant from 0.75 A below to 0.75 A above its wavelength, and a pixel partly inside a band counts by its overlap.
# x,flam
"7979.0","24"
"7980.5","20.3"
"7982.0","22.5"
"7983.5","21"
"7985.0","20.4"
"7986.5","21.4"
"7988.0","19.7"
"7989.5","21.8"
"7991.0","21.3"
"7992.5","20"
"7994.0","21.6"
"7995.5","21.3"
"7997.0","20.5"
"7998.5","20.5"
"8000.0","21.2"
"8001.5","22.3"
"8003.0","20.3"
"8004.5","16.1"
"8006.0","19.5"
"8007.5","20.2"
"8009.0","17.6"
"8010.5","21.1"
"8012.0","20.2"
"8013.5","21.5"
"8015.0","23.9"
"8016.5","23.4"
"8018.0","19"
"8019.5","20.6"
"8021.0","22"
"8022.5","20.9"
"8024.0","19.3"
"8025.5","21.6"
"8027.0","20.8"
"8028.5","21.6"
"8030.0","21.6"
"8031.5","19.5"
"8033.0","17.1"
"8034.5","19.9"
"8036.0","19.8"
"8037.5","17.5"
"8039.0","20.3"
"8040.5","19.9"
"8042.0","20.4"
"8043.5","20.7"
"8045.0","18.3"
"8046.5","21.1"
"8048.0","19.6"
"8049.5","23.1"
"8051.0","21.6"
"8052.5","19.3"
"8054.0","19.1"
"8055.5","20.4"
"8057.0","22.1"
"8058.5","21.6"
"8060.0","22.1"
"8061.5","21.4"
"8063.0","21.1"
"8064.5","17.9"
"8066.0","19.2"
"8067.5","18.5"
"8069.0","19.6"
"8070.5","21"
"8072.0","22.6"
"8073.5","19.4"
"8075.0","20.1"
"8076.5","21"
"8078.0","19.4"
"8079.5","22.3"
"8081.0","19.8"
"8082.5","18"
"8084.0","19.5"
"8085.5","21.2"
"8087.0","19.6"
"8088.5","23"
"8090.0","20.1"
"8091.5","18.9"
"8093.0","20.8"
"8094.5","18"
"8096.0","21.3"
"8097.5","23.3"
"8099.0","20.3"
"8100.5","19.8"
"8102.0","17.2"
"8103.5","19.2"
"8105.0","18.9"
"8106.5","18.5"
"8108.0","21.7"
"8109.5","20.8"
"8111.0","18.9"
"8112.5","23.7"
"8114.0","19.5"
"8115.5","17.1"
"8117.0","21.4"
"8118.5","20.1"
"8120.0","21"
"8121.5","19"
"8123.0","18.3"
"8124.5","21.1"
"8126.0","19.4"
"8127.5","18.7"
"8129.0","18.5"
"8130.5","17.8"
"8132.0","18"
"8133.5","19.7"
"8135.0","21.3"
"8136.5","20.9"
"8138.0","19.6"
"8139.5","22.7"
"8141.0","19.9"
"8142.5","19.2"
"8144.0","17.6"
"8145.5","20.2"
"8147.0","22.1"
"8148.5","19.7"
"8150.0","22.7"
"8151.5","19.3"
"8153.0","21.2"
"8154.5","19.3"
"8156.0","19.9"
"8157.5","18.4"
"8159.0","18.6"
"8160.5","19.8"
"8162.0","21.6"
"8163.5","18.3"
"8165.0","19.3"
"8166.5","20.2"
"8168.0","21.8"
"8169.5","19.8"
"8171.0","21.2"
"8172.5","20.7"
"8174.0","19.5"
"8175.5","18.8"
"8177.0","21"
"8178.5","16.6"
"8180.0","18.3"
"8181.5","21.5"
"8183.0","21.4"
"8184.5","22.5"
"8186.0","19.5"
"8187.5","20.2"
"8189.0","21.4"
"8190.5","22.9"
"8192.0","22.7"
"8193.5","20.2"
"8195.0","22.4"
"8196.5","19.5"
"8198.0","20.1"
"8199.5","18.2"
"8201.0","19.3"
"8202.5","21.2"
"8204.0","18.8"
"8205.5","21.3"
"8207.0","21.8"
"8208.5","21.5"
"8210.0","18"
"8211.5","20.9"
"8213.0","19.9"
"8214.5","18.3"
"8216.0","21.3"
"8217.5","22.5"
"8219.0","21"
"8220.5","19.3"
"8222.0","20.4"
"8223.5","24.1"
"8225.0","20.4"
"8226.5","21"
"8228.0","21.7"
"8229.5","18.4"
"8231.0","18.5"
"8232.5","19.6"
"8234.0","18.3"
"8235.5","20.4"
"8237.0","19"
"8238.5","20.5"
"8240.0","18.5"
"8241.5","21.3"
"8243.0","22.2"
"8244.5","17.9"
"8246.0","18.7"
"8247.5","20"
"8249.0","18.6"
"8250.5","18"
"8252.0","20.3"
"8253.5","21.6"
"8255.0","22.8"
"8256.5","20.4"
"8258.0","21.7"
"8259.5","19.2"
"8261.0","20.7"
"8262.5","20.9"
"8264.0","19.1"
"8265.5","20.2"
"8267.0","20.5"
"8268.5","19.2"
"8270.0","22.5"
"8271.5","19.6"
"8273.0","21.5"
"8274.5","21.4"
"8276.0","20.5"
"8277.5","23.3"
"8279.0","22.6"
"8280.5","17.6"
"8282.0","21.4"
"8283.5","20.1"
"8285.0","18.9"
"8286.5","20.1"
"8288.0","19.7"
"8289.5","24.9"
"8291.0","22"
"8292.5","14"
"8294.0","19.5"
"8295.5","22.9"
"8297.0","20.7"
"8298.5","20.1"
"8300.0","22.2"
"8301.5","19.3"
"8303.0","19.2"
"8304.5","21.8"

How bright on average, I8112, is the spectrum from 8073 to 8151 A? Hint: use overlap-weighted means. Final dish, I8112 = 20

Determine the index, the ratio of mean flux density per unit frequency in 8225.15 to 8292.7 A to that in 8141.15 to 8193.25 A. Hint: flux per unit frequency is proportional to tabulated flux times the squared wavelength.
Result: 1.0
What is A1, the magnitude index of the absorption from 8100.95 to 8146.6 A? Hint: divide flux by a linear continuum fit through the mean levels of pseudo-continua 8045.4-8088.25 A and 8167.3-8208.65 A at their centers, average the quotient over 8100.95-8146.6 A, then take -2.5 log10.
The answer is 0.04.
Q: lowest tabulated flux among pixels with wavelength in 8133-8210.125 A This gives 16.6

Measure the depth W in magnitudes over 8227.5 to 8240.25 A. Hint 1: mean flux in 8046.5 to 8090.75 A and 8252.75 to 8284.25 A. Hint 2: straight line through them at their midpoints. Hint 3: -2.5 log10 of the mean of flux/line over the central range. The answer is 0.071 mag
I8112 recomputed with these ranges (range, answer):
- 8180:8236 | 20.5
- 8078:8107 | 20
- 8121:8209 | 20.1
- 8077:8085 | 19.9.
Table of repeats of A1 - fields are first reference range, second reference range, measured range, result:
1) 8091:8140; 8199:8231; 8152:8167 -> 0.02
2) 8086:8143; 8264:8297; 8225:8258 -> 0.03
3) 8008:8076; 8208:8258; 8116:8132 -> 0.05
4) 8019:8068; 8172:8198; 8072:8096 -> 0.01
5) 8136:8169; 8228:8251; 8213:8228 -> -0.07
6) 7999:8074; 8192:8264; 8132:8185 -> 0.01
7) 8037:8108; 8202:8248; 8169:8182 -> 0.03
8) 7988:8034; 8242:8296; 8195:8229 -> 0.00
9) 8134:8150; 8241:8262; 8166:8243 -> 0.00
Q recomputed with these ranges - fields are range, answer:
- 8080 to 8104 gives 17.2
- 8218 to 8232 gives 18.4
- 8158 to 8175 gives 18.3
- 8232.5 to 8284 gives 17.6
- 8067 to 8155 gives 17.1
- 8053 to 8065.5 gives 17.9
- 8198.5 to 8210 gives 18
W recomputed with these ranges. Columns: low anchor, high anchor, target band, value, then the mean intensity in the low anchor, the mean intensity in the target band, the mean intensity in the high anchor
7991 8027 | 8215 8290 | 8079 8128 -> 0.03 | 20.7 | 20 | 20.4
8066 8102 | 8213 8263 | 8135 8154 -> -0.01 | 20.2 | 20.4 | 20.2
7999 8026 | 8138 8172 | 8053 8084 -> 0.01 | 20.6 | 20.3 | 20.1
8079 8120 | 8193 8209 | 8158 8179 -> 0.03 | 20.1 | 19.8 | 20.4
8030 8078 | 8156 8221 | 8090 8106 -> 0.02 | 20.2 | 19.8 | 20.3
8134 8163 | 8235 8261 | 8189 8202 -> -0.03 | 20.2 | 20.7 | 20.1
